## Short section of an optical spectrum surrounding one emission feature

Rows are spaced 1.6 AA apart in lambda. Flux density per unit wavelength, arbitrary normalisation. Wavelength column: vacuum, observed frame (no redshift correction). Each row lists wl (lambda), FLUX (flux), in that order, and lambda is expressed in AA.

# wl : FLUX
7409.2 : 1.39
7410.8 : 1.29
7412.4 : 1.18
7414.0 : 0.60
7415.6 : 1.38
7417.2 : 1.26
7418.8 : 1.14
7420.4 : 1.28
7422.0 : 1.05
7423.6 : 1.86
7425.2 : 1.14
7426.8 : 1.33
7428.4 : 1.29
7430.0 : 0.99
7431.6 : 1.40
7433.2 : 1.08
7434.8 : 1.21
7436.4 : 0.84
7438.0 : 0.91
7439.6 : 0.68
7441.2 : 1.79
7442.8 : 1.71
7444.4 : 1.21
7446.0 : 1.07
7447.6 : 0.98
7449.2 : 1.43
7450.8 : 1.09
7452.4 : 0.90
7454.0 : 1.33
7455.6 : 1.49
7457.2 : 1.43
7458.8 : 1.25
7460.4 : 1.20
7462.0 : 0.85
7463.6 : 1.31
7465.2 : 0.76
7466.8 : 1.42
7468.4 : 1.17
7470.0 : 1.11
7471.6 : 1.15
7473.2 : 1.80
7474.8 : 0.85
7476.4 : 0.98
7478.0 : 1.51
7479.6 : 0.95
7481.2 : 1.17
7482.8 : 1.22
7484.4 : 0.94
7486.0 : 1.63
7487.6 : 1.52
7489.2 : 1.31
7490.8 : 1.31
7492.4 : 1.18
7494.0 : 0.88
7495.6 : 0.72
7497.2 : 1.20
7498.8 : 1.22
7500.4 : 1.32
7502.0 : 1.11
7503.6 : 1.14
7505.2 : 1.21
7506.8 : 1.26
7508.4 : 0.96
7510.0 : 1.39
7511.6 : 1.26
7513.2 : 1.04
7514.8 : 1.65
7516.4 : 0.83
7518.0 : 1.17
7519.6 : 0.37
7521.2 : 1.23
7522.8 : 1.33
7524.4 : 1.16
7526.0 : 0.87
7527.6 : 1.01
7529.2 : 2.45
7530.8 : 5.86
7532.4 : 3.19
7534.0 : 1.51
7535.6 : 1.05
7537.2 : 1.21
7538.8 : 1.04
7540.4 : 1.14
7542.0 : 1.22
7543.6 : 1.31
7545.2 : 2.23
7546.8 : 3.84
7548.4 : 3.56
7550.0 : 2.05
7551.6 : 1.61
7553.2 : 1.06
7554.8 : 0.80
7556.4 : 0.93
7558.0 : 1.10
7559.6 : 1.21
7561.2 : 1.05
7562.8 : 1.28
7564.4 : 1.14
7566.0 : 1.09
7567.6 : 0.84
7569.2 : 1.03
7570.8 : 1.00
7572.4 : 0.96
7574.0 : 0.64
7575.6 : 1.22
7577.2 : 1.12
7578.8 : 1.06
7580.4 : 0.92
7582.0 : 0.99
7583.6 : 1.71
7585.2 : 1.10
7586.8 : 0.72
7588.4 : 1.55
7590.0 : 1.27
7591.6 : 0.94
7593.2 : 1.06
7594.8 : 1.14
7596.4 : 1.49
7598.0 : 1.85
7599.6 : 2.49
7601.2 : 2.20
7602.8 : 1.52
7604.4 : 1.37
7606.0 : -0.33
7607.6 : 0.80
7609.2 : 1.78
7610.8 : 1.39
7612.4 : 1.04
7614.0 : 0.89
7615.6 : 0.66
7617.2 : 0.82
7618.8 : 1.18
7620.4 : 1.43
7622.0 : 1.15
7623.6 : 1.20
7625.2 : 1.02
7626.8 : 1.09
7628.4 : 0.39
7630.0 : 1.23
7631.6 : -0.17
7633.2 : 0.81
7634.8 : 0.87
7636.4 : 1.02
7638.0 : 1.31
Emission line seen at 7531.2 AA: [S II]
